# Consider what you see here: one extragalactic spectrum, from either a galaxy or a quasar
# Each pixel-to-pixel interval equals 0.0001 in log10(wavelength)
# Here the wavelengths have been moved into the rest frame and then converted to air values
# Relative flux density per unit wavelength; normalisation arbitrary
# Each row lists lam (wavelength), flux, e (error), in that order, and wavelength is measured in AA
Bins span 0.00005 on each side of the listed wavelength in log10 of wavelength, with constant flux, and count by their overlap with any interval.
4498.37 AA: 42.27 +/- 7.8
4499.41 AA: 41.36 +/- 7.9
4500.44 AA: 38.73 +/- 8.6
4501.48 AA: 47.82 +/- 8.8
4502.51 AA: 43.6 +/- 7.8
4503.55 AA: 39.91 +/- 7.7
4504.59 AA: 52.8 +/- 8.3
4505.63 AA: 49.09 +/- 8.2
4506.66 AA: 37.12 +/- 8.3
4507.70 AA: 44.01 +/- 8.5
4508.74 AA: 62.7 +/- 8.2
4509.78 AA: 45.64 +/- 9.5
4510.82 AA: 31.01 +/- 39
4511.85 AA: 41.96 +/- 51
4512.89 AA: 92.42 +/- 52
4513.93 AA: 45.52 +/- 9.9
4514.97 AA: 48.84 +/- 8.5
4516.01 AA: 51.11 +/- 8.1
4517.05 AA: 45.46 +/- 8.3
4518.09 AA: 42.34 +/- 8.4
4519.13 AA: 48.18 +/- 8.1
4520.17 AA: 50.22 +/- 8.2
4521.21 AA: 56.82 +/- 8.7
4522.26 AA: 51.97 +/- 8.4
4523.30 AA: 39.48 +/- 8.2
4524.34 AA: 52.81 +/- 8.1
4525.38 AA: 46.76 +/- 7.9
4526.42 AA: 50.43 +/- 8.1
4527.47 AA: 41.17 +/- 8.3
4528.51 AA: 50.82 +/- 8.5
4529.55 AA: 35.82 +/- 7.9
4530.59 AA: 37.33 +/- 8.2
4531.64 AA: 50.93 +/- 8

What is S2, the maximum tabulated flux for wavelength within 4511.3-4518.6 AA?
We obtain 92.42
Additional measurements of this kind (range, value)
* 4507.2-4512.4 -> 62.7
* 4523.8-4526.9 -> 52.81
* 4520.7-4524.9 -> 56.82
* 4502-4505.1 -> 52.8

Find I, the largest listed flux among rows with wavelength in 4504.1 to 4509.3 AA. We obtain 62.7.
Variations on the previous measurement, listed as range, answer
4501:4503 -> 47.82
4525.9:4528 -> 50.43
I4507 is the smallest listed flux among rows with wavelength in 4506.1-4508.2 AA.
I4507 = 37.12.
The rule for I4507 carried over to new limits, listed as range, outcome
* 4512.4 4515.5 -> 45.52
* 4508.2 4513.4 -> 31.01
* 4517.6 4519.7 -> 42.34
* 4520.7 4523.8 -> 39.48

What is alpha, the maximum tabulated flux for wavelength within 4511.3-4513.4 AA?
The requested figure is 92.42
